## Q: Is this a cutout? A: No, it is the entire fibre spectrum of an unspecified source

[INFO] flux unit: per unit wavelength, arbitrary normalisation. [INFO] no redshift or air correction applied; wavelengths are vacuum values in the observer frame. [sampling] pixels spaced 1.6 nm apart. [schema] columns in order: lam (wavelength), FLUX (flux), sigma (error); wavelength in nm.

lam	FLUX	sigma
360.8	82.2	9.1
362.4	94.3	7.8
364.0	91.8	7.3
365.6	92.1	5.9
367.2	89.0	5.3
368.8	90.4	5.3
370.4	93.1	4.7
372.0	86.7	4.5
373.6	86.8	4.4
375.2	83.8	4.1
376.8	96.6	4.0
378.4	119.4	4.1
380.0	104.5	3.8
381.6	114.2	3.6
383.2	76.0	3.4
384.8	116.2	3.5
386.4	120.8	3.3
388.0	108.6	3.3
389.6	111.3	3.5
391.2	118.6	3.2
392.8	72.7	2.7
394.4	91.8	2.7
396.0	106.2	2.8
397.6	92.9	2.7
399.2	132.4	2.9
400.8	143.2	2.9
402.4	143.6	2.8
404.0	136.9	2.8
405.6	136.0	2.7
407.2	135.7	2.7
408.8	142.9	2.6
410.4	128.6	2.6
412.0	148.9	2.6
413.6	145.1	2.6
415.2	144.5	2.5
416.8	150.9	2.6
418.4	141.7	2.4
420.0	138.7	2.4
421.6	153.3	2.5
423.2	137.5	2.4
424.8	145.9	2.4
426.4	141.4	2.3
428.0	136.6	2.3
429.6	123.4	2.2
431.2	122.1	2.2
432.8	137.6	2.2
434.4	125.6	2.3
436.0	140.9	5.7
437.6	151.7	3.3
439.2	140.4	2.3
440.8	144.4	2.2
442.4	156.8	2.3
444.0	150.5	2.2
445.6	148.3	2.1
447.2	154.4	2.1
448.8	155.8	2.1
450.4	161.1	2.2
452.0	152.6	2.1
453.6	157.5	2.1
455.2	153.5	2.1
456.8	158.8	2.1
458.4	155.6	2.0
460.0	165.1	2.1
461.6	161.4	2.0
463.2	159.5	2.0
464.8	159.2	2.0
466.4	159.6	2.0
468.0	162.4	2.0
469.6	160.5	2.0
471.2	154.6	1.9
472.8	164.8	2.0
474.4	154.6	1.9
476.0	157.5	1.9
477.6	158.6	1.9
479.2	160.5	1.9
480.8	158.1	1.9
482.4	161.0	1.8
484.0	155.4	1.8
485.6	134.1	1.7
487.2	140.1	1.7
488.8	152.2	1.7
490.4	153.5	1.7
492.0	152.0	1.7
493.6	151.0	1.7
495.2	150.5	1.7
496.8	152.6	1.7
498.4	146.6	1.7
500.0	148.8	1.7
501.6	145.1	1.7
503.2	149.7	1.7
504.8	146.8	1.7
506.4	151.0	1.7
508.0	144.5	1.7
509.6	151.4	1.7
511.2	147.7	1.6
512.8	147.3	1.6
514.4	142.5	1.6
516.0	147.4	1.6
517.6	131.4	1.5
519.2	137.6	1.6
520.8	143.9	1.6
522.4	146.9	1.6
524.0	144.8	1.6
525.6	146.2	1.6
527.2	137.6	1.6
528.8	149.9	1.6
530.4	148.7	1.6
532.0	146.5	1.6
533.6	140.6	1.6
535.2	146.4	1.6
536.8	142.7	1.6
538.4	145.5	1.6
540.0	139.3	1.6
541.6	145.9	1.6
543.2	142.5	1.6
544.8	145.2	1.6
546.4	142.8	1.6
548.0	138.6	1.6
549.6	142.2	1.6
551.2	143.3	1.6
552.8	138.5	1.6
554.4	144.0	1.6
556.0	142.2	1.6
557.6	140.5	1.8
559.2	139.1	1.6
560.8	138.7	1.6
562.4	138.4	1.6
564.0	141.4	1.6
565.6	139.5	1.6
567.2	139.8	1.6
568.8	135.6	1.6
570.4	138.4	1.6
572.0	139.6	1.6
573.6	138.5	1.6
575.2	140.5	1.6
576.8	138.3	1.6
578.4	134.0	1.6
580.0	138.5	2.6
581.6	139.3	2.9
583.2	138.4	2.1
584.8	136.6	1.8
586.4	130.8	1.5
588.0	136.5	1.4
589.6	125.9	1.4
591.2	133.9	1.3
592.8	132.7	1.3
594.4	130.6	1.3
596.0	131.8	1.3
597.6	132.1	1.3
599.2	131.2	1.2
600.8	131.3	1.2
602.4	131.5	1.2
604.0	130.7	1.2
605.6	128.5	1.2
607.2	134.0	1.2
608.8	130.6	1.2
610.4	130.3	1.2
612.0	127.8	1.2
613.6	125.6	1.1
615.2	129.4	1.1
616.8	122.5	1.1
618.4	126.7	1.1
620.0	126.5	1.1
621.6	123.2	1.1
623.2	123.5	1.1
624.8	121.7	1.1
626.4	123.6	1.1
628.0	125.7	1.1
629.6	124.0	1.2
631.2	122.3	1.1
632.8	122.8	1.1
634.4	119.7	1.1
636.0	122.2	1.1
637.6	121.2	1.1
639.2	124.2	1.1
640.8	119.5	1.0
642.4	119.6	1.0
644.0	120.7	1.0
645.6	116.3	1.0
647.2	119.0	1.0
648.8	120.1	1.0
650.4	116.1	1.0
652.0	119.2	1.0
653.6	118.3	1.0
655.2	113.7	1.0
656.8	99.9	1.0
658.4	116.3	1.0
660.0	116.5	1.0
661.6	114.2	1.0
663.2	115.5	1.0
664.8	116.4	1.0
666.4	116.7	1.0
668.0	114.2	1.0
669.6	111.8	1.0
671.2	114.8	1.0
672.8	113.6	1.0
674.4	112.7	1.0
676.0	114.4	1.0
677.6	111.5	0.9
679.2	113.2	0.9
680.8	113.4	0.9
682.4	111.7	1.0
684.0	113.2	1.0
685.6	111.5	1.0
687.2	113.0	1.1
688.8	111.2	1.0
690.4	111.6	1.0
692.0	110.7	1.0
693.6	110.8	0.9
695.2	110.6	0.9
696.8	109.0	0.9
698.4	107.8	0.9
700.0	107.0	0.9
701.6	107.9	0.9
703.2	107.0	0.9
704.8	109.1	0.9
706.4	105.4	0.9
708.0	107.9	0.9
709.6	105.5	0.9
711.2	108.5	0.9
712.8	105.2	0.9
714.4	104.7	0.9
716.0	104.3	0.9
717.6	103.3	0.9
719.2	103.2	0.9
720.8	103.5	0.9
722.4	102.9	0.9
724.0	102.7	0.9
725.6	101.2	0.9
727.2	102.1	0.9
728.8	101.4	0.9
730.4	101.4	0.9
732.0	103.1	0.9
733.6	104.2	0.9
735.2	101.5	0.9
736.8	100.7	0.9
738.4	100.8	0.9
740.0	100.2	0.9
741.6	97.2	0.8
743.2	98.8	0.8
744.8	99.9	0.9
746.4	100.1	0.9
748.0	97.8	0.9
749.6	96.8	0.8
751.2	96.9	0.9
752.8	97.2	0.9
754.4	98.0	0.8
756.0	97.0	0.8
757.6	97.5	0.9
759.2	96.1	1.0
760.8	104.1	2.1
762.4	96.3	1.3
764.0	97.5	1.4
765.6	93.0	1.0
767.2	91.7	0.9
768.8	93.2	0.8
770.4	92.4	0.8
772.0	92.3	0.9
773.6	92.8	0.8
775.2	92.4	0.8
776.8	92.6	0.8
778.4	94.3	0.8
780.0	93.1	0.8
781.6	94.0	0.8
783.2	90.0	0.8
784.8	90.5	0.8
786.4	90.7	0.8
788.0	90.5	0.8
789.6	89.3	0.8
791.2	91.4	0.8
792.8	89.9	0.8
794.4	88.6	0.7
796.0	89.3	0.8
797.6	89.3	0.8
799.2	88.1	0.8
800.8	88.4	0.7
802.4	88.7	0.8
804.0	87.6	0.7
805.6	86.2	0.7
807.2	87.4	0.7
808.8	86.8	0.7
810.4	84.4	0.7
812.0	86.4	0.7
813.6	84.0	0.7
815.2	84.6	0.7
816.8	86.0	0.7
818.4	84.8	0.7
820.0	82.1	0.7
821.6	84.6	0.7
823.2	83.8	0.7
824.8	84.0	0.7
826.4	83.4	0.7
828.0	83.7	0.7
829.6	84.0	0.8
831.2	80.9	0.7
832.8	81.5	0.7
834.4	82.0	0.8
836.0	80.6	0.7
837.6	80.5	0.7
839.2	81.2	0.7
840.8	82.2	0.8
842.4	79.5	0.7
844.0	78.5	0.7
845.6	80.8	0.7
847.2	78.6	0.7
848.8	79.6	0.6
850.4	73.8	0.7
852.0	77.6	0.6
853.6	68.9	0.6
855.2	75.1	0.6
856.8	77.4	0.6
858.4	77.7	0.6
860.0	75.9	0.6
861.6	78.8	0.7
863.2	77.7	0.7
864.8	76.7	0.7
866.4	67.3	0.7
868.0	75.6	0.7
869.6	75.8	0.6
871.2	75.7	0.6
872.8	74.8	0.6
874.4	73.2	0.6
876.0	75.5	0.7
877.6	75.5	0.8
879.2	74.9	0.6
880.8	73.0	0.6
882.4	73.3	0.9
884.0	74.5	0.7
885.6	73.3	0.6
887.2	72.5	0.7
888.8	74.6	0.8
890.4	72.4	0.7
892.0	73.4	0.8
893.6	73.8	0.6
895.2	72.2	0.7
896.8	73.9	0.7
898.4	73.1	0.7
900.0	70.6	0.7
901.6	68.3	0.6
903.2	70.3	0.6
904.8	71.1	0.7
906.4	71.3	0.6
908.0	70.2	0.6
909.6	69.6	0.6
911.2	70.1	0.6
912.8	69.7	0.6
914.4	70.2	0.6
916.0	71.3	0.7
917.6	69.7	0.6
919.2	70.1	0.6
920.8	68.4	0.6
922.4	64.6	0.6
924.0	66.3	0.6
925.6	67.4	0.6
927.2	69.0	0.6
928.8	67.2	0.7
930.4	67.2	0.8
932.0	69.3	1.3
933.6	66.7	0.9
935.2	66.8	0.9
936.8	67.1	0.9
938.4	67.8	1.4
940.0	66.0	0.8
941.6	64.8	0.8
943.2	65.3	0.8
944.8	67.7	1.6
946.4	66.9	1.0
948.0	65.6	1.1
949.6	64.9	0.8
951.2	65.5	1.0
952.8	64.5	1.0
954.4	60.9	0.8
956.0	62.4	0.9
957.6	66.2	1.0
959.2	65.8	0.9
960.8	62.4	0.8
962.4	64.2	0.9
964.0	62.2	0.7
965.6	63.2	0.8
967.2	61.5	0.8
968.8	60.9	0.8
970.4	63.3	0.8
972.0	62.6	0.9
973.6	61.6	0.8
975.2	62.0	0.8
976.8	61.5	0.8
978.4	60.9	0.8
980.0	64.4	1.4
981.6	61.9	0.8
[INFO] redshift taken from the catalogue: 0.000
